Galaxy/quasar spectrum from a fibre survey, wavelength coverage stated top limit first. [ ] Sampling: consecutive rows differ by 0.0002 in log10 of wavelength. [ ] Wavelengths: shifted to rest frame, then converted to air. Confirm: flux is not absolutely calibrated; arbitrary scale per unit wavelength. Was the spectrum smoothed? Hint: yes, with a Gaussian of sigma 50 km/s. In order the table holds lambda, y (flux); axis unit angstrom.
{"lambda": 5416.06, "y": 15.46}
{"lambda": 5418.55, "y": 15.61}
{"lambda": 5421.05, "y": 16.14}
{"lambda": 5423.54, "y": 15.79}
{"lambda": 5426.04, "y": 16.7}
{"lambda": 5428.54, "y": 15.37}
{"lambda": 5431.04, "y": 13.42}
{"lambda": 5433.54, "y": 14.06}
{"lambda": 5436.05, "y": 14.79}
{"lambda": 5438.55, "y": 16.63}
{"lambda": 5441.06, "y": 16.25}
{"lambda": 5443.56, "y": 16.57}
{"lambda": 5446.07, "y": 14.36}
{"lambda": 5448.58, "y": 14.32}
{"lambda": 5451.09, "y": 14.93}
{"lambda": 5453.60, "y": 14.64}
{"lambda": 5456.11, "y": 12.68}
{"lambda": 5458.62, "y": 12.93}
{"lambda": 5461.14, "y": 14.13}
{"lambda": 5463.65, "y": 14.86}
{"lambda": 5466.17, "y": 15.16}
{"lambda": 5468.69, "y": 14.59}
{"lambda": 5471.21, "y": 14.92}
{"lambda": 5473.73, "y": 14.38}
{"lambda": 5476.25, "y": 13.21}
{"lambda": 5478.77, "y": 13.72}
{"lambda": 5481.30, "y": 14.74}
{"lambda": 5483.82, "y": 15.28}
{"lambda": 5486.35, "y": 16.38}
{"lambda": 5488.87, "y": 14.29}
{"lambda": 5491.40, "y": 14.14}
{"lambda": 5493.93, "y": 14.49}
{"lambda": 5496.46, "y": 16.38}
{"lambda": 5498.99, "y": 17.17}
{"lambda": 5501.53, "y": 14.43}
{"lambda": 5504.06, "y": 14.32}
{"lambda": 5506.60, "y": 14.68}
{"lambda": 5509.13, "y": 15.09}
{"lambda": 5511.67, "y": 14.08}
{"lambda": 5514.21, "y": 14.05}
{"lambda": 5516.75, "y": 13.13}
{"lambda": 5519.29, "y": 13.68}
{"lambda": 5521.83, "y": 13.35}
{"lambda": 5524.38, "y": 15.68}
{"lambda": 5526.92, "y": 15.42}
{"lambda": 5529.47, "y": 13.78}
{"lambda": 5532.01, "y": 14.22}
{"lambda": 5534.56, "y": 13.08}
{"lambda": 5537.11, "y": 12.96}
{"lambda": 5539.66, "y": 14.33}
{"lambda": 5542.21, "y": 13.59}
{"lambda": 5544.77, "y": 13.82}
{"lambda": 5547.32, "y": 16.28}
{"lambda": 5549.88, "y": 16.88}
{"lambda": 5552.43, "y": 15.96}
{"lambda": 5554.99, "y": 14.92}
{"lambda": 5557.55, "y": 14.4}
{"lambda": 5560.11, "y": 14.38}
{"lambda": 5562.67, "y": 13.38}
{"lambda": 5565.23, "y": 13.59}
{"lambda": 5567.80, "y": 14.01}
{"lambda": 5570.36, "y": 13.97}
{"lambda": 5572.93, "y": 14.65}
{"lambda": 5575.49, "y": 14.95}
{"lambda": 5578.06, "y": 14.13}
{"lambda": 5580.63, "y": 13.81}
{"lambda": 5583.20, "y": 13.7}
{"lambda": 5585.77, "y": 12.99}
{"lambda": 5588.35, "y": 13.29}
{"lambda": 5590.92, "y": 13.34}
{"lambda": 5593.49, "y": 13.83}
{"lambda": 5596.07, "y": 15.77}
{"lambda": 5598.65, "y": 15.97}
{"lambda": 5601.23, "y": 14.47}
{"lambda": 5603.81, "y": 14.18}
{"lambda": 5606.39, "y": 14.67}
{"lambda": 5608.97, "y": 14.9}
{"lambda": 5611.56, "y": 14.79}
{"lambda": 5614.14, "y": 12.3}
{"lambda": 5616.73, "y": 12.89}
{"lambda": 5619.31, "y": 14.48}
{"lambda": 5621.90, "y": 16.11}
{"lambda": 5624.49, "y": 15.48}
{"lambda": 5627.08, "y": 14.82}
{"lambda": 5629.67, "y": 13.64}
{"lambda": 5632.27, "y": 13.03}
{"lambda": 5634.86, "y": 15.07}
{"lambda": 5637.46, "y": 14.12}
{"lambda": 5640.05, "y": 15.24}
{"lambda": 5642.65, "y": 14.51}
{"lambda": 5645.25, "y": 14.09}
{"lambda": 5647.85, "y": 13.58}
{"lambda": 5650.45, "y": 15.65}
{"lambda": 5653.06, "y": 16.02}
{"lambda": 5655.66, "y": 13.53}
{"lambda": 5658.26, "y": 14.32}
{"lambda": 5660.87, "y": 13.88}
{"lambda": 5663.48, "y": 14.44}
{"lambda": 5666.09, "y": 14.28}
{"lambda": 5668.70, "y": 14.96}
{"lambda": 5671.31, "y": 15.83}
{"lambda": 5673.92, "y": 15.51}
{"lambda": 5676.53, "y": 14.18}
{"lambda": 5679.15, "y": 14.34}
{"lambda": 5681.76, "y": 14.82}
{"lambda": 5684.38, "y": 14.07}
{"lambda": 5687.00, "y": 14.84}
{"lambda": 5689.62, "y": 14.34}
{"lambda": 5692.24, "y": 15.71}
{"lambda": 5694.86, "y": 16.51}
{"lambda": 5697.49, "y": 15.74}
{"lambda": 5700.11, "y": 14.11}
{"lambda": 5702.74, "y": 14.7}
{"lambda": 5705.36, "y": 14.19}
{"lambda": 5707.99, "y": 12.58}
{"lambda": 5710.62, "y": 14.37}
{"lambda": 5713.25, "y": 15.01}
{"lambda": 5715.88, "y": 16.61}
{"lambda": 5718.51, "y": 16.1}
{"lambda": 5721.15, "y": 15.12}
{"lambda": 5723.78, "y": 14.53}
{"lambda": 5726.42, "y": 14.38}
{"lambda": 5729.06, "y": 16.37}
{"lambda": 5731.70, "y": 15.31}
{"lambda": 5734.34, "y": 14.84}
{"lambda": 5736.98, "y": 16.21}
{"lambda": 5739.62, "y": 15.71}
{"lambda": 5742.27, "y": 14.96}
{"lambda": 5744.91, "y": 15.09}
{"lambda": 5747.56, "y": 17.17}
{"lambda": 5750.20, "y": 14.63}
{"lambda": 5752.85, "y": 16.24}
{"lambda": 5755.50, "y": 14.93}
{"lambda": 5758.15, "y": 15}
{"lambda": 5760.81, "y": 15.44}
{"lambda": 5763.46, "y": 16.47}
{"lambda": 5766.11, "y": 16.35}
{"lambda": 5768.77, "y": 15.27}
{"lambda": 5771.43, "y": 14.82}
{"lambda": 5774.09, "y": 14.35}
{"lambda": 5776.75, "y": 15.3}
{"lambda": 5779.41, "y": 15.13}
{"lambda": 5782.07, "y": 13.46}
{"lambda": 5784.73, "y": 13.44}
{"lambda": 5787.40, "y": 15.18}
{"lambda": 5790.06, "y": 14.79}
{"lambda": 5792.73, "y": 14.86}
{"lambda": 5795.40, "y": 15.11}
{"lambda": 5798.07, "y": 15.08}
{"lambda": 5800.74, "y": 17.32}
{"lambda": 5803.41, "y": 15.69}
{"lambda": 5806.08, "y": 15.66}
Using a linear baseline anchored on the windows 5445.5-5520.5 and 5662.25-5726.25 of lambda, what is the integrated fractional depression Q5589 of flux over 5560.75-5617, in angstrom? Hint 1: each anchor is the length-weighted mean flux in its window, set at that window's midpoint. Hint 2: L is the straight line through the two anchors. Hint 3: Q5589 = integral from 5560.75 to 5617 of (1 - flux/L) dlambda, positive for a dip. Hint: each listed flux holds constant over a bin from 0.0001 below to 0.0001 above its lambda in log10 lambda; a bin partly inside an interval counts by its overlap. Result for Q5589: 2.3 angstrom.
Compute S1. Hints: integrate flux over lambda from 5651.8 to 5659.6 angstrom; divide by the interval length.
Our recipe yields 14.6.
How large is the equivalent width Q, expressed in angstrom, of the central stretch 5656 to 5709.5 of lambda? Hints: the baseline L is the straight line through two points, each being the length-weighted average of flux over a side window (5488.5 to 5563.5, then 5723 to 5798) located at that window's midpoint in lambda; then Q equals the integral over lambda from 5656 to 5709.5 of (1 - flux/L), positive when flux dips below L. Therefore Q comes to 1.2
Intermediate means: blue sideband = 14.6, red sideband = 15.2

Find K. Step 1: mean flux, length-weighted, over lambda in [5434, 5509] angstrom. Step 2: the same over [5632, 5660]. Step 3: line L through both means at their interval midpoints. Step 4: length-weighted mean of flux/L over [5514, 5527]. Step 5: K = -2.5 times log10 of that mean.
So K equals 0.04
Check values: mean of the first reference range 14.8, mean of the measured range 14.1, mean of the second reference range 14.5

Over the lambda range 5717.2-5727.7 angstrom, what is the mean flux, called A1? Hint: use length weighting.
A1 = 15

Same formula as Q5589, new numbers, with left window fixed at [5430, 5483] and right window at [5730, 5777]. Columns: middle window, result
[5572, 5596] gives 1.60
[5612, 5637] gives 1.40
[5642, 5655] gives 0.36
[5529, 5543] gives 1.08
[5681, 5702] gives 0.35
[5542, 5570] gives 0.34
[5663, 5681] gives 0.47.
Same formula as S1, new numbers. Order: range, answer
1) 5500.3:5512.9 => 14.5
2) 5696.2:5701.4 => 14.9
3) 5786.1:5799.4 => 15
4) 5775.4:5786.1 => 14.3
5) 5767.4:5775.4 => 14.8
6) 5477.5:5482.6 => 14.2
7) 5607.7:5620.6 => 13.9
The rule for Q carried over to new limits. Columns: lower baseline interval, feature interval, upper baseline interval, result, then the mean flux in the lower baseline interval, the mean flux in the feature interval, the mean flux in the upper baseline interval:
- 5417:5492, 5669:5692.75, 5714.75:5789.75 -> 0.56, 14.8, 14.8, 15.3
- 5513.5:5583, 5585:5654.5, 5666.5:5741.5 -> 1.00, 14.3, 14.4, 15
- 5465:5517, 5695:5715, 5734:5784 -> 0.85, 14.7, 14.6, 15.3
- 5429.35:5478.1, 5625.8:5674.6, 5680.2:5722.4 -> 1.01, 14.6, 14.5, 14.9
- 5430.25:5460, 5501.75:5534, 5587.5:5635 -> 0.57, 14.6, 14.3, 14.4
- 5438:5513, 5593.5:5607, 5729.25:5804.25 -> 0.08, 14.8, 14.9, 15.3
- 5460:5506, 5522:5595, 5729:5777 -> 3.62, 14.8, 14.3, 15.5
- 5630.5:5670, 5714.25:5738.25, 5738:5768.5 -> -0.27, 14.4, 15.5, 15.6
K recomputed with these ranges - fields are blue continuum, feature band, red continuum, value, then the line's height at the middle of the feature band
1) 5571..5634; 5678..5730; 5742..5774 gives 0.01 mag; 15.1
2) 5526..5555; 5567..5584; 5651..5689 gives 0.03 mag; 14.6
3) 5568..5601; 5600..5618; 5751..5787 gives 0.02 mag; 14.3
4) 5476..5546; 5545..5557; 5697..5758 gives -0.08 mag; 14.6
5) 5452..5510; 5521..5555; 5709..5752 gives 0.02 mag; 14.8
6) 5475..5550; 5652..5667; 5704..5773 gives 0.05 mag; 15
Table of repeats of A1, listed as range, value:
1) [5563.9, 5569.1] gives 13.8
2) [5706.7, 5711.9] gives 13.5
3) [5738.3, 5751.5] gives 15.5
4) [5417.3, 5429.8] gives 15.9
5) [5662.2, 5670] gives 14.6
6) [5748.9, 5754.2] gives 15.4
